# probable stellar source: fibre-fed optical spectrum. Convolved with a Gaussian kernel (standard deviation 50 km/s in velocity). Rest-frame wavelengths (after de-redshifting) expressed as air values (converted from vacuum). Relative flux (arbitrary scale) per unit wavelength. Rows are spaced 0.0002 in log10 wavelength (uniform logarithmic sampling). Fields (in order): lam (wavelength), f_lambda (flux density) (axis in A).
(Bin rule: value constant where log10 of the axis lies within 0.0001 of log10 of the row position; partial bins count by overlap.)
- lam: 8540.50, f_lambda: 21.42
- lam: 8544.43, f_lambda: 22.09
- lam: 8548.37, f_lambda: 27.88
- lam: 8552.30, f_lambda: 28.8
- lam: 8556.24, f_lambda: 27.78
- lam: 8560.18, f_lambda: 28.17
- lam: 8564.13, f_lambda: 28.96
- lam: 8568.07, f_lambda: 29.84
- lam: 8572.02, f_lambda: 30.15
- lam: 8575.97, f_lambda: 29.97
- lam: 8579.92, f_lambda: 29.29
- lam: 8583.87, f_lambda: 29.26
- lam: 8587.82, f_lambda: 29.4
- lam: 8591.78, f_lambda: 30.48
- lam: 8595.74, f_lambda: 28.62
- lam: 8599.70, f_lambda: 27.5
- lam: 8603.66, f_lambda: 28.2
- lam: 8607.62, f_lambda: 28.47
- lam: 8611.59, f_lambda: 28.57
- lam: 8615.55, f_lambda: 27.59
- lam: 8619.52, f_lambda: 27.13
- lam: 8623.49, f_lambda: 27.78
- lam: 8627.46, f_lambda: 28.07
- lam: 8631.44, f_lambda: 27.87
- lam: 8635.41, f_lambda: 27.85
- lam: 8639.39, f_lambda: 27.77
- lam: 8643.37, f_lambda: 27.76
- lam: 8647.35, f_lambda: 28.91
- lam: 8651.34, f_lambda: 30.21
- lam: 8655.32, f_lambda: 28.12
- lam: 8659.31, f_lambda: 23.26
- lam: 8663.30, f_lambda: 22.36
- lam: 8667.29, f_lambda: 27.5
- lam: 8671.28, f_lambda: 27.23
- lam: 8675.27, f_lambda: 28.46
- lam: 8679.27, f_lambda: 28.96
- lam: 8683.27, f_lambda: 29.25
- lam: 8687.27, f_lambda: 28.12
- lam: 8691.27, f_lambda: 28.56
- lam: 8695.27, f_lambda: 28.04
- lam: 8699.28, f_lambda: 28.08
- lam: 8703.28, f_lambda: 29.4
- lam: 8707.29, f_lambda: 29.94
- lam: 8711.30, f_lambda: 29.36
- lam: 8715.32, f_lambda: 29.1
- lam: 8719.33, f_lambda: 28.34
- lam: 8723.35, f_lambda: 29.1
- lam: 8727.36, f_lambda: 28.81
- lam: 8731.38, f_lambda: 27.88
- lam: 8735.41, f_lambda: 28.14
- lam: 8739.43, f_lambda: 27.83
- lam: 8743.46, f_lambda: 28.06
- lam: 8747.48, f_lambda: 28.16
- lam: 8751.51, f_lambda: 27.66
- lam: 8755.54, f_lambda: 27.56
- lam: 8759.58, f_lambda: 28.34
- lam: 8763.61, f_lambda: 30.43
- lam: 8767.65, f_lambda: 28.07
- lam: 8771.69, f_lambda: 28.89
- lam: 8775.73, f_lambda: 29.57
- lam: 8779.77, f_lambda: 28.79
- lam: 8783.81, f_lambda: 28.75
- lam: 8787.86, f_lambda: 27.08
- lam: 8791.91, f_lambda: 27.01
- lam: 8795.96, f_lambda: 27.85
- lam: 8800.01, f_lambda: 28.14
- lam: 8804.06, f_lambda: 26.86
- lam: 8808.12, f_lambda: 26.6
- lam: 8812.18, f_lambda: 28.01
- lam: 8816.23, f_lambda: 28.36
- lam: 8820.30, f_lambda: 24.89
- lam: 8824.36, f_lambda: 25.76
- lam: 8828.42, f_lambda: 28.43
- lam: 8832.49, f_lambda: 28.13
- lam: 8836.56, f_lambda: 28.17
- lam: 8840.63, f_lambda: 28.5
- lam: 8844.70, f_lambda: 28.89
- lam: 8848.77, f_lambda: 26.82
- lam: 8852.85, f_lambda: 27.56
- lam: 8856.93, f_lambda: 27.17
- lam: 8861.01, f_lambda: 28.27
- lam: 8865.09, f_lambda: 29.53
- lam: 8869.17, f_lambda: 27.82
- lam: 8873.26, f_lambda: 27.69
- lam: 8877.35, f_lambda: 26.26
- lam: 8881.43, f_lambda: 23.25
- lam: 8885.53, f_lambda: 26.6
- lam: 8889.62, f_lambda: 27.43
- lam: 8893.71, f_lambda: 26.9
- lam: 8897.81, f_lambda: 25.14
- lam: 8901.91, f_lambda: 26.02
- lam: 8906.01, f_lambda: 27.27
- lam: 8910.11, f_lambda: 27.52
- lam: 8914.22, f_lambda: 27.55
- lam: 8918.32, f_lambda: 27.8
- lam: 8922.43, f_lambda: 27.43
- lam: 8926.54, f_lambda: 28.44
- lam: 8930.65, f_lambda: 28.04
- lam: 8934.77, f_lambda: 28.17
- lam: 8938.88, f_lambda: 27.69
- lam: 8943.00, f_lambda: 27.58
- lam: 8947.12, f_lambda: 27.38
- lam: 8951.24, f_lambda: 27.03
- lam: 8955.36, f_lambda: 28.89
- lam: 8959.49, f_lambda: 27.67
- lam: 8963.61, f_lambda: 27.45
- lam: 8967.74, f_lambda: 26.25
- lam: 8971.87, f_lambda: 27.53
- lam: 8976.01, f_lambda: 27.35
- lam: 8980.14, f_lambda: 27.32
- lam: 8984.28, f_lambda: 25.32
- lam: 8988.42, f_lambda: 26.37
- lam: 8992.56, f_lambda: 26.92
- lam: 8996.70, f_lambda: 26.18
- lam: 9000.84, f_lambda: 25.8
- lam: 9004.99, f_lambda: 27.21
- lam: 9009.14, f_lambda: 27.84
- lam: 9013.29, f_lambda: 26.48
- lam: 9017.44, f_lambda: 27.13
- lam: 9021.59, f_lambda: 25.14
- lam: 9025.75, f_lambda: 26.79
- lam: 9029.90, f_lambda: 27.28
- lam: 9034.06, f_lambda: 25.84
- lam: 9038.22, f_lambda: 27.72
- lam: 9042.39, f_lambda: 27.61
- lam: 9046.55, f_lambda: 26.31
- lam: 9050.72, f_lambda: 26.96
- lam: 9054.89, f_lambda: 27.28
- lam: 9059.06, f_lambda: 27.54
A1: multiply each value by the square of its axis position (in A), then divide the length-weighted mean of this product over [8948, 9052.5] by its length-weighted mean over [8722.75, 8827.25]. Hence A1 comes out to 1.0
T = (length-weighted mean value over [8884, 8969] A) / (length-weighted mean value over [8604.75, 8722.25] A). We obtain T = 0.98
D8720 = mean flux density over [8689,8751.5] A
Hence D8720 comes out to 28.6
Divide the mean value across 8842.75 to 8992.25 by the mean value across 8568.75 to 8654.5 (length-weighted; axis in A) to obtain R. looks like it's 0.95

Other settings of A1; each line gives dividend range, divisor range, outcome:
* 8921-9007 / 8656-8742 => 1.03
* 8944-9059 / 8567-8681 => 1.04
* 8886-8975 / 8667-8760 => 1.01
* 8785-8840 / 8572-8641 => 1.01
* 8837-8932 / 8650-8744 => 1.01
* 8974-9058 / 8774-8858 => 1.01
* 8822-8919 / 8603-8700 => 1.03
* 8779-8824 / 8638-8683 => 1.03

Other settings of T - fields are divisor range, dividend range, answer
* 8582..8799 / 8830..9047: 0.96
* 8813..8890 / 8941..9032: 0.99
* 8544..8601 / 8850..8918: 0.94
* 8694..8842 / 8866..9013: 0.96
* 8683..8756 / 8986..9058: 0.94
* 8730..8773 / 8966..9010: 0.94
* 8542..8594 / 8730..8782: 1.00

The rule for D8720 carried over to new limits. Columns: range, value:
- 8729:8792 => 28.3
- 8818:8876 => 27.7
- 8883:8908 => 26.5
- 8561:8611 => 29.1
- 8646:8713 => 28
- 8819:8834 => 26.9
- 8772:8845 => 27.8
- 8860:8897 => 27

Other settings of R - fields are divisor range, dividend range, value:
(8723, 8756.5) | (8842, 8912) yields 0.96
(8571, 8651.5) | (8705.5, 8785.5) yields 1.00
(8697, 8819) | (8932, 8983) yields 0.97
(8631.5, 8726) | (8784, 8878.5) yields 0.98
